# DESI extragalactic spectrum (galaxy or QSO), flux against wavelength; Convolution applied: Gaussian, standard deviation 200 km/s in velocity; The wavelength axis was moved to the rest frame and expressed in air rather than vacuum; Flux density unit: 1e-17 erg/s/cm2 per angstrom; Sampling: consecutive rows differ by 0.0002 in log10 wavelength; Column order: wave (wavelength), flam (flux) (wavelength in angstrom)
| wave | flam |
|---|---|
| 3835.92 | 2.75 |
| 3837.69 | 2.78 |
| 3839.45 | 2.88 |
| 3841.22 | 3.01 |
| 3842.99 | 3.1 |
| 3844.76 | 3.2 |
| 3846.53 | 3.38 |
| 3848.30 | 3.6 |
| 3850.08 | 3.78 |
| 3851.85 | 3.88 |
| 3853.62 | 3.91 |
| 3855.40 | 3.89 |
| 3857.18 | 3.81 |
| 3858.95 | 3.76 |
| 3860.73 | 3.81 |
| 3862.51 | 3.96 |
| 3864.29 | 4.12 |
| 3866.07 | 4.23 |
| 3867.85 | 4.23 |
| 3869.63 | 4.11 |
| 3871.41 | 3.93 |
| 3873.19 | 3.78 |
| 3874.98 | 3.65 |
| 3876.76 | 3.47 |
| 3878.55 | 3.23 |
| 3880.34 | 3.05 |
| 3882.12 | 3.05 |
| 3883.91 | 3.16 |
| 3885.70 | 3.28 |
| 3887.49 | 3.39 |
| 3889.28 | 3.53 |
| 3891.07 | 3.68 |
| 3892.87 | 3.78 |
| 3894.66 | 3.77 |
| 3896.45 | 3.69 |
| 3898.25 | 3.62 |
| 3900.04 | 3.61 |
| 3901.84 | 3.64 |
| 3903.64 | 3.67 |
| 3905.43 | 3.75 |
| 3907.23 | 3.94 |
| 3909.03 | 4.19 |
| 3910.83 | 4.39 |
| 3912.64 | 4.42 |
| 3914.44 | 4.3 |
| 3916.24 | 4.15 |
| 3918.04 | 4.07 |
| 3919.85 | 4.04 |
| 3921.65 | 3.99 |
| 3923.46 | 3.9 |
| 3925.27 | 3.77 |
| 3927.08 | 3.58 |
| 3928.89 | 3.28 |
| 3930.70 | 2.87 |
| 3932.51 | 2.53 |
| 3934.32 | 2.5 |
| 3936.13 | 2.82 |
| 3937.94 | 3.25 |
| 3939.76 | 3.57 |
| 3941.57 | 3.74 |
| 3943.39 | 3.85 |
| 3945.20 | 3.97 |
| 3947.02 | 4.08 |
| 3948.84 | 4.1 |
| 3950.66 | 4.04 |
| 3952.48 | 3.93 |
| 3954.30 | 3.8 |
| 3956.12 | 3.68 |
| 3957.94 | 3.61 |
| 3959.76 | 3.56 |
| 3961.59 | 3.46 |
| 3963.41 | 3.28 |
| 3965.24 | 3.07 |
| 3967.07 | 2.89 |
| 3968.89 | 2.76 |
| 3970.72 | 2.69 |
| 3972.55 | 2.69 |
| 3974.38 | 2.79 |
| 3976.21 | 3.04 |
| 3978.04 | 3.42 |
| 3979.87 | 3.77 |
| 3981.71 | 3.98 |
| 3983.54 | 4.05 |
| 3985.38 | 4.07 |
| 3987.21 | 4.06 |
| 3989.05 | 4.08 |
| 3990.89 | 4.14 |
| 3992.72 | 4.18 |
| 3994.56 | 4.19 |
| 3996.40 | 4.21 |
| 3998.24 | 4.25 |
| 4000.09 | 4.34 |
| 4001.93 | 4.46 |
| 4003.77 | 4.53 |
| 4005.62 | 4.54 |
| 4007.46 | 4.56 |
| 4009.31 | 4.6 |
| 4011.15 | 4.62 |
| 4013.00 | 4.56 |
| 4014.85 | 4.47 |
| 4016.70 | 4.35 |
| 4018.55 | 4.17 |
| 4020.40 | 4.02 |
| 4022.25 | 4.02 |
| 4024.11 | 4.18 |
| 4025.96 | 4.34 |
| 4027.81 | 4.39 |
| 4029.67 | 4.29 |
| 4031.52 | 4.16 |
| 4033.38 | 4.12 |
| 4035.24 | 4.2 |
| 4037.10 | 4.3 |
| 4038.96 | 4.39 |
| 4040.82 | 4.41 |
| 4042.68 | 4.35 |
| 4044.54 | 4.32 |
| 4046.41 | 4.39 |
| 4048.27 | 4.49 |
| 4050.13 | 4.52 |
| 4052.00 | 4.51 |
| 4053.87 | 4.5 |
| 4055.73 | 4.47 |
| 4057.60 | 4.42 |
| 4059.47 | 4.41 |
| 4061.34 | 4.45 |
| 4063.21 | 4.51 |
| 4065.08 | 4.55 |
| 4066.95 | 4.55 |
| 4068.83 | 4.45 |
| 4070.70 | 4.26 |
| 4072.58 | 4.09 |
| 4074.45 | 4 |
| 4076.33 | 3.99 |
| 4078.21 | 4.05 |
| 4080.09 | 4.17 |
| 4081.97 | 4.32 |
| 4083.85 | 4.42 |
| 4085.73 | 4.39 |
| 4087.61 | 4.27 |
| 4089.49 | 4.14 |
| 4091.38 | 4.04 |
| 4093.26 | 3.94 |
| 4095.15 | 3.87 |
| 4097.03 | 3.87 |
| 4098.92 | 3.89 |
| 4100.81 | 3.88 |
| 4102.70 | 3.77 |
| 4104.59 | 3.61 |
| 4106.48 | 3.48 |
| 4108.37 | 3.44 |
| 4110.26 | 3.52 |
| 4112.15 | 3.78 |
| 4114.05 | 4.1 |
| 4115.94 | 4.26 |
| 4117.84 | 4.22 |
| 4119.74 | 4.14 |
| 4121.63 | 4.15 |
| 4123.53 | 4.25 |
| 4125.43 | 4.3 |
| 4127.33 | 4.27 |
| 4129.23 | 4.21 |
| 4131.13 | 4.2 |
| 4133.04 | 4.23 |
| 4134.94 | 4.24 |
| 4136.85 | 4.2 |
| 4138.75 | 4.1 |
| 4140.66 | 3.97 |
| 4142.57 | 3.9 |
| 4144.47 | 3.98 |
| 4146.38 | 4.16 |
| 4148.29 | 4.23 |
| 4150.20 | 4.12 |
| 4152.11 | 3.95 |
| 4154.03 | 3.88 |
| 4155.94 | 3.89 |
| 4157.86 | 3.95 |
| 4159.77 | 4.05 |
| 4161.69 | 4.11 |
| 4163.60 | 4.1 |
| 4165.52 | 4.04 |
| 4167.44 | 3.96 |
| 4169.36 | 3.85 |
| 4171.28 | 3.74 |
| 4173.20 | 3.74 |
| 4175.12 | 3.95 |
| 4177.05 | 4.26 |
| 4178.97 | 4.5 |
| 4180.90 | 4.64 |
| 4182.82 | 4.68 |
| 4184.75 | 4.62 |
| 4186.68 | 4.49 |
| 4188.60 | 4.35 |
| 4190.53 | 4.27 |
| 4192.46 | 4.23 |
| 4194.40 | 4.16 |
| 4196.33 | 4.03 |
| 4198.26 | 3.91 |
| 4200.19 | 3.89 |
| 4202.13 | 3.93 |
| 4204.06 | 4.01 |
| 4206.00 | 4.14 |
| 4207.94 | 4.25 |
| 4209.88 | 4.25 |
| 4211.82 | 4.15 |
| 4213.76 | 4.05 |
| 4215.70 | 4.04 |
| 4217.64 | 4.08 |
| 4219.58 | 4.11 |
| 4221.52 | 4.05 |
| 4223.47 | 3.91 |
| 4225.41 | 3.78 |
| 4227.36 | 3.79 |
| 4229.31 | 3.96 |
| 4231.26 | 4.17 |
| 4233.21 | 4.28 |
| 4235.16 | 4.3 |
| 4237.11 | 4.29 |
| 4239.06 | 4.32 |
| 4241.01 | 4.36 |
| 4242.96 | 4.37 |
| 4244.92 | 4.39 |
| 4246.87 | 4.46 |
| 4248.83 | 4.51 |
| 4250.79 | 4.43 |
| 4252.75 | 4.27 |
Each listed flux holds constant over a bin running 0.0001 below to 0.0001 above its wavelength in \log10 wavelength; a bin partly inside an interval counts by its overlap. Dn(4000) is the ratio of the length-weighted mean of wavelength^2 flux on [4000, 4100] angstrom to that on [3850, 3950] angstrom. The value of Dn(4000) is 1.25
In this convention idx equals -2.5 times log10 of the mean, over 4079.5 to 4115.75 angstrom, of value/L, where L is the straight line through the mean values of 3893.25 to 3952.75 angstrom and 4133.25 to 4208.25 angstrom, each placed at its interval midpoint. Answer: 0.01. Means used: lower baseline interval 3.73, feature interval 3.95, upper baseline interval 4.11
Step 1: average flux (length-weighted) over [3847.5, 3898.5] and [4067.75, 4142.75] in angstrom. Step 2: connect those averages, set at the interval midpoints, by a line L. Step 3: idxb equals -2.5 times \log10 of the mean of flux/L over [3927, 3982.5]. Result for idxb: 0.14 mag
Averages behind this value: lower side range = 3.69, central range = 3.37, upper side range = 4.06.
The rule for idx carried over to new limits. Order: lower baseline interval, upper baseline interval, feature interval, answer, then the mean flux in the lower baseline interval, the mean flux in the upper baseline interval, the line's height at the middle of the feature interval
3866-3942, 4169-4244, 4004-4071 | -0.14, 3.63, 4.15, 3.86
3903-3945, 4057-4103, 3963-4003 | 0.06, 3.68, 4.19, 3.87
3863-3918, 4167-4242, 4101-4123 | 0.04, 3.77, 4.14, 4.03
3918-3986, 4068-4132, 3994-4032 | -0.17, 3.48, 4.05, 3.71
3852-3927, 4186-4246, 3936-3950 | 0.04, 3.8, 4.14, 3.85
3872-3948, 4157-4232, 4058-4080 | -0.11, 3.62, 4.11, 3.89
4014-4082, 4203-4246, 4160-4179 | 0.05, 4.31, 4.14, 4.19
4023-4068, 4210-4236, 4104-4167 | 0.05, 4.38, 4.06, 4.22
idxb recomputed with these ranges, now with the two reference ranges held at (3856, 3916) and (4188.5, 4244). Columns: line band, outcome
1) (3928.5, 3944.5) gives 0.20 mag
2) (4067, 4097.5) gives -0.05 mag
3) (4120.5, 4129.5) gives -0.06 mag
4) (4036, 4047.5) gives -0.11 mag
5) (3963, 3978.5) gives 0.30 mag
